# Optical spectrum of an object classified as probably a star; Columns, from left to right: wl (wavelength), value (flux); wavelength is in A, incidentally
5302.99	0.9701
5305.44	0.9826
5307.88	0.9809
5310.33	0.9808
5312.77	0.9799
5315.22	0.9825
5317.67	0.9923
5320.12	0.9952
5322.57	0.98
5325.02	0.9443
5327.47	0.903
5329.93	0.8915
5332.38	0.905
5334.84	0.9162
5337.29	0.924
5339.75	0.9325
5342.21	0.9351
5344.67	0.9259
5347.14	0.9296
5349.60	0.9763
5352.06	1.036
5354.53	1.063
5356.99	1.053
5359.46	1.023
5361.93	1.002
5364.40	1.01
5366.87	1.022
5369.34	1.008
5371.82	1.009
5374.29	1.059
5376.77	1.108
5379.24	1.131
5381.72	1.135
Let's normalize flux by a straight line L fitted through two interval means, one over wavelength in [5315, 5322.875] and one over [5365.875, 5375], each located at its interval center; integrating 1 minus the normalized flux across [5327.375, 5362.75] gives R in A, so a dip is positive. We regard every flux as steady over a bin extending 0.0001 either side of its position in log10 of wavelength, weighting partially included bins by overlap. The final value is 1.5 A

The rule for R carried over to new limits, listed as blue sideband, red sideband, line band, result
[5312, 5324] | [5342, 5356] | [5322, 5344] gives 1.3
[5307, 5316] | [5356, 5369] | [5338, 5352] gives 0.8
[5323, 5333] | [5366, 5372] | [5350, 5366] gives -0.7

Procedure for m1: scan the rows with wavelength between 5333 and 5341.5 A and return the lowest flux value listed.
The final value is 0.9162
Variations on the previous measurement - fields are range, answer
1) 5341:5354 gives 0.9259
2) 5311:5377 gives 0.8915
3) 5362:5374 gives 1.008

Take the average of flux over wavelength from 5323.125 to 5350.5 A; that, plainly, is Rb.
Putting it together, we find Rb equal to 0.927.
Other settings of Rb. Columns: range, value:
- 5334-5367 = 0.982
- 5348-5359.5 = 1.03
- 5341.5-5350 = 0.938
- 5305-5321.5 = 0.985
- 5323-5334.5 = 0.916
